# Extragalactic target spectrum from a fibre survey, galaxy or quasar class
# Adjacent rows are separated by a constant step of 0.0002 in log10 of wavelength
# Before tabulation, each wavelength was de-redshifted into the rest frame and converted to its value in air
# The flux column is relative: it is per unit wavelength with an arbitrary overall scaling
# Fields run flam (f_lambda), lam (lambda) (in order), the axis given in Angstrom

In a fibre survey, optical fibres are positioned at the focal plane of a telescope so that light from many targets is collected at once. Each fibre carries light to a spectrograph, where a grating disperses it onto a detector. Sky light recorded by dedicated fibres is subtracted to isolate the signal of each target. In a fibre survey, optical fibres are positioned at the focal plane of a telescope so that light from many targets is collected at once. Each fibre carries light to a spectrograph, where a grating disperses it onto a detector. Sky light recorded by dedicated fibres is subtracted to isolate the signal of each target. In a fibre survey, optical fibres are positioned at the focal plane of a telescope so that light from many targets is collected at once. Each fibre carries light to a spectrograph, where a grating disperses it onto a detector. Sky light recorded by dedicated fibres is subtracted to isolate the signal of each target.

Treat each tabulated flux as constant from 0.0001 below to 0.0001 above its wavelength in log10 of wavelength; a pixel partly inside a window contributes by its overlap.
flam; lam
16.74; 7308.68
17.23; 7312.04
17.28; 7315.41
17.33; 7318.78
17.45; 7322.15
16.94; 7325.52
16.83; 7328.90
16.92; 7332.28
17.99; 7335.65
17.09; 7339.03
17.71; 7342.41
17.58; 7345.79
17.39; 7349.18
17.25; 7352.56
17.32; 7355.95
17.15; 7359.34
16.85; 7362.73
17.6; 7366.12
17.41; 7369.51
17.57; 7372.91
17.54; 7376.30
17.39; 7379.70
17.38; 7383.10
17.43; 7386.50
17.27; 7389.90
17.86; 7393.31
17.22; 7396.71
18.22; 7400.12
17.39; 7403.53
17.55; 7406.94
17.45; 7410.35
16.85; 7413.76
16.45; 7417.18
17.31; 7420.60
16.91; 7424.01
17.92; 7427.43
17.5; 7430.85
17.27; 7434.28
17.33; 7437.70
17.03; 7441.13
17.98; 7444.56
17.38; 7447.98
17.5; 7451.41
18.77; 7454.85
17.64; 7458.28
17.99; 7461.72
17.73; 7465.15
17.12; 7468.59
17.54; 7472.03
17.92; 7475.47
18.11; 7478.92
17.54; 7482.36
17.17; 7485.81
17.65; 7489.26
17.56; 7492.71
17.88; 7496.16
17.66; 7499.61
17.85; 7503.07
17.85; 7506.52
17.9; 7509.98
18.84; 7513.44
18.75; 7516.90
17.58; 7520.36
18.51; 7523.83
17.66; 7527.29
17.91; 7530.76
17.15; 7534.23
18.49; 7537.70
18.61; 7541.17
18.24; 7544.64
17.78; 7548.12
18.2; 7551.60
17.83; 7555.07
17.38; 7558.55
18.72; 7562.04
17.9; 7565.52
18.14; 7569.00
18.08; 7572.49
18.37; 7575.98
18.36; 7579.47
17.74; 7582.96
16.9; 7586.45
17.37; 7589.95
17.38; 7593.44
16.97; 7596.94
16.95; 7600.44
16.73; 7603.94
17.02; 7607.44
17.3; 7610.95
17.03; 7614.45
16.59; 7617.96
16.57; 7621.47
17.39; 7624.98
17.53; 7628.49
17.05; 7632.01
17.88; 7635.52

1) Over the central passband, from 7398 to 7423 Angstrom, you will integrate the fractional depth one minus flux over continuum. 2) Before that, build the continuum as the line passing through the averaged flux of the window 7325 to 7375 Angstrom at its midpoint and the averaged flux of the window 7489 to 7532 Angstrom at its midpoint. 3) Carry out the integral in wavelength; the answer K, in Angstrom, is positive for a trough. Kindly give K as 0.37 Angstrom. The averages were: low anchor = 17.3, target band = 17.3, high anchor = 18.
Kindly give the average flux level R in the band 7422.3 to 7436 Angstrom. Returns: 17.4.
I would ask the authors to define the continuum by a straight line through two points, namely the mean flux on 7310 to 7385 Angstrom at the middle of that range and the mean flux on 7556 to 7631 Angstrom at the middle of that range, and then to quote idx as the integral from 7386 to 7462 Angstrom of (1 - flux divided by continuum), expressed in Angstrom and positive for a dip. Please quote -0.5 Angstrom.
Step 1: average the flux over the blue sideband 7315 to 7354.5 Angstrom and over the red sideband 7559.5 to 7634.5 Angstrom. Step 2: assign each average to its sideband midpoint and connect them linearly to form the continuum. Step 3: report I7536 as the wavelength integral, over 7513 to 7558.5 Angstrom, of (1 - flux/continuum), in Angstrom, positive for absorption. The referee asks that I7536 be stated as -1.7 Angstrom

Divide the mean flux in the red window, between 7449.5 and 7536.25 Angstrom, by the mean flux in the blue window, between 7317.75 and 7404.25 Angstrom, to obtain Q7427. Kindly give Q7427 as 1.0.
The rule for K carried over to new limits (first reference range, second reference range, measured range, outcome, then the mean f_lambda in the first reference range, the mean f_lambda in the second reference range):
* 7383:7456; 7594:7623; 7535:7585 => -3.1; 17.4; 16.9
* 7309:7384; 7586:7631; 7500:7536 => -1.8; 17.3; 17.1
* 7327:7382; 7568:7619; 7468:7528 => -1.7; 17.3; 17.4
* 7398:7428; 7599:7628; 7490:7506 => -0.5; 17.3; 17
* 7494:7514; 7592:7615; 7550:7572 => -0.8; 17.9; 17.1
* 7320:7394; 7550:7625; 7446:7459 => -0.3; 17.4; 17.5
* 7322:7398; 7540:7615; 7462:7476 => -0.1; 17.4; 17.7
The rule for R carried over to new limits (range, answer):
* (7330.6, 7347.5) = 17.5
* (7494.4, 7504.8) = 17.8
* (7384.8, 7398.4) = 17.4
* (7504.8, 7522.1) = 18.2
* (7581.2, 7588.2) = 17.3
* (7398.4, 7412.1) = 17.7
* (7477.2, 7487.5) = 17.6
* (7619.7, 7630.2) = 17.2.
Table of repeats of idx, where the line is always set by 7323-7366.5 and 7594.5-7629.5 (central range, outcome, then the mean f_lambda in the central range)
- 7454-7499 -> -1.5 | 17.7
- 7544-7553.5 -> -0.5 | 18.1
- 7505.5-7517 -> -0.8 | 18.3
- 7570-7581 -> -0.8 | 18.2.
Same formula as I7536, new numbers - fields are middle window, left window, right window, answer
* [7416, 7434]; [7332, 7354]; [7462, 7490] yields 0.3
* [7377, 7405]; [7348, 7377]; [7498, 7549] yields -0.1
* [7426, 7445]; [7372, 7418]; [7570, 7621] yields -0.1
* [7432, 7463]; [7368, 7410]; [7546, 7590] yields 0.0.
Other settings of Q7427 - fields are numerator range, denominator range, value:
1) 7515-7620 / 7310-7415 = 1.02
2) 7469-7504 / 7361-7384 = 1.02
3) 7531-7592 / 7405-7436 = 1.04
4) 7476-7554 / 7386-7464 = 1.03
